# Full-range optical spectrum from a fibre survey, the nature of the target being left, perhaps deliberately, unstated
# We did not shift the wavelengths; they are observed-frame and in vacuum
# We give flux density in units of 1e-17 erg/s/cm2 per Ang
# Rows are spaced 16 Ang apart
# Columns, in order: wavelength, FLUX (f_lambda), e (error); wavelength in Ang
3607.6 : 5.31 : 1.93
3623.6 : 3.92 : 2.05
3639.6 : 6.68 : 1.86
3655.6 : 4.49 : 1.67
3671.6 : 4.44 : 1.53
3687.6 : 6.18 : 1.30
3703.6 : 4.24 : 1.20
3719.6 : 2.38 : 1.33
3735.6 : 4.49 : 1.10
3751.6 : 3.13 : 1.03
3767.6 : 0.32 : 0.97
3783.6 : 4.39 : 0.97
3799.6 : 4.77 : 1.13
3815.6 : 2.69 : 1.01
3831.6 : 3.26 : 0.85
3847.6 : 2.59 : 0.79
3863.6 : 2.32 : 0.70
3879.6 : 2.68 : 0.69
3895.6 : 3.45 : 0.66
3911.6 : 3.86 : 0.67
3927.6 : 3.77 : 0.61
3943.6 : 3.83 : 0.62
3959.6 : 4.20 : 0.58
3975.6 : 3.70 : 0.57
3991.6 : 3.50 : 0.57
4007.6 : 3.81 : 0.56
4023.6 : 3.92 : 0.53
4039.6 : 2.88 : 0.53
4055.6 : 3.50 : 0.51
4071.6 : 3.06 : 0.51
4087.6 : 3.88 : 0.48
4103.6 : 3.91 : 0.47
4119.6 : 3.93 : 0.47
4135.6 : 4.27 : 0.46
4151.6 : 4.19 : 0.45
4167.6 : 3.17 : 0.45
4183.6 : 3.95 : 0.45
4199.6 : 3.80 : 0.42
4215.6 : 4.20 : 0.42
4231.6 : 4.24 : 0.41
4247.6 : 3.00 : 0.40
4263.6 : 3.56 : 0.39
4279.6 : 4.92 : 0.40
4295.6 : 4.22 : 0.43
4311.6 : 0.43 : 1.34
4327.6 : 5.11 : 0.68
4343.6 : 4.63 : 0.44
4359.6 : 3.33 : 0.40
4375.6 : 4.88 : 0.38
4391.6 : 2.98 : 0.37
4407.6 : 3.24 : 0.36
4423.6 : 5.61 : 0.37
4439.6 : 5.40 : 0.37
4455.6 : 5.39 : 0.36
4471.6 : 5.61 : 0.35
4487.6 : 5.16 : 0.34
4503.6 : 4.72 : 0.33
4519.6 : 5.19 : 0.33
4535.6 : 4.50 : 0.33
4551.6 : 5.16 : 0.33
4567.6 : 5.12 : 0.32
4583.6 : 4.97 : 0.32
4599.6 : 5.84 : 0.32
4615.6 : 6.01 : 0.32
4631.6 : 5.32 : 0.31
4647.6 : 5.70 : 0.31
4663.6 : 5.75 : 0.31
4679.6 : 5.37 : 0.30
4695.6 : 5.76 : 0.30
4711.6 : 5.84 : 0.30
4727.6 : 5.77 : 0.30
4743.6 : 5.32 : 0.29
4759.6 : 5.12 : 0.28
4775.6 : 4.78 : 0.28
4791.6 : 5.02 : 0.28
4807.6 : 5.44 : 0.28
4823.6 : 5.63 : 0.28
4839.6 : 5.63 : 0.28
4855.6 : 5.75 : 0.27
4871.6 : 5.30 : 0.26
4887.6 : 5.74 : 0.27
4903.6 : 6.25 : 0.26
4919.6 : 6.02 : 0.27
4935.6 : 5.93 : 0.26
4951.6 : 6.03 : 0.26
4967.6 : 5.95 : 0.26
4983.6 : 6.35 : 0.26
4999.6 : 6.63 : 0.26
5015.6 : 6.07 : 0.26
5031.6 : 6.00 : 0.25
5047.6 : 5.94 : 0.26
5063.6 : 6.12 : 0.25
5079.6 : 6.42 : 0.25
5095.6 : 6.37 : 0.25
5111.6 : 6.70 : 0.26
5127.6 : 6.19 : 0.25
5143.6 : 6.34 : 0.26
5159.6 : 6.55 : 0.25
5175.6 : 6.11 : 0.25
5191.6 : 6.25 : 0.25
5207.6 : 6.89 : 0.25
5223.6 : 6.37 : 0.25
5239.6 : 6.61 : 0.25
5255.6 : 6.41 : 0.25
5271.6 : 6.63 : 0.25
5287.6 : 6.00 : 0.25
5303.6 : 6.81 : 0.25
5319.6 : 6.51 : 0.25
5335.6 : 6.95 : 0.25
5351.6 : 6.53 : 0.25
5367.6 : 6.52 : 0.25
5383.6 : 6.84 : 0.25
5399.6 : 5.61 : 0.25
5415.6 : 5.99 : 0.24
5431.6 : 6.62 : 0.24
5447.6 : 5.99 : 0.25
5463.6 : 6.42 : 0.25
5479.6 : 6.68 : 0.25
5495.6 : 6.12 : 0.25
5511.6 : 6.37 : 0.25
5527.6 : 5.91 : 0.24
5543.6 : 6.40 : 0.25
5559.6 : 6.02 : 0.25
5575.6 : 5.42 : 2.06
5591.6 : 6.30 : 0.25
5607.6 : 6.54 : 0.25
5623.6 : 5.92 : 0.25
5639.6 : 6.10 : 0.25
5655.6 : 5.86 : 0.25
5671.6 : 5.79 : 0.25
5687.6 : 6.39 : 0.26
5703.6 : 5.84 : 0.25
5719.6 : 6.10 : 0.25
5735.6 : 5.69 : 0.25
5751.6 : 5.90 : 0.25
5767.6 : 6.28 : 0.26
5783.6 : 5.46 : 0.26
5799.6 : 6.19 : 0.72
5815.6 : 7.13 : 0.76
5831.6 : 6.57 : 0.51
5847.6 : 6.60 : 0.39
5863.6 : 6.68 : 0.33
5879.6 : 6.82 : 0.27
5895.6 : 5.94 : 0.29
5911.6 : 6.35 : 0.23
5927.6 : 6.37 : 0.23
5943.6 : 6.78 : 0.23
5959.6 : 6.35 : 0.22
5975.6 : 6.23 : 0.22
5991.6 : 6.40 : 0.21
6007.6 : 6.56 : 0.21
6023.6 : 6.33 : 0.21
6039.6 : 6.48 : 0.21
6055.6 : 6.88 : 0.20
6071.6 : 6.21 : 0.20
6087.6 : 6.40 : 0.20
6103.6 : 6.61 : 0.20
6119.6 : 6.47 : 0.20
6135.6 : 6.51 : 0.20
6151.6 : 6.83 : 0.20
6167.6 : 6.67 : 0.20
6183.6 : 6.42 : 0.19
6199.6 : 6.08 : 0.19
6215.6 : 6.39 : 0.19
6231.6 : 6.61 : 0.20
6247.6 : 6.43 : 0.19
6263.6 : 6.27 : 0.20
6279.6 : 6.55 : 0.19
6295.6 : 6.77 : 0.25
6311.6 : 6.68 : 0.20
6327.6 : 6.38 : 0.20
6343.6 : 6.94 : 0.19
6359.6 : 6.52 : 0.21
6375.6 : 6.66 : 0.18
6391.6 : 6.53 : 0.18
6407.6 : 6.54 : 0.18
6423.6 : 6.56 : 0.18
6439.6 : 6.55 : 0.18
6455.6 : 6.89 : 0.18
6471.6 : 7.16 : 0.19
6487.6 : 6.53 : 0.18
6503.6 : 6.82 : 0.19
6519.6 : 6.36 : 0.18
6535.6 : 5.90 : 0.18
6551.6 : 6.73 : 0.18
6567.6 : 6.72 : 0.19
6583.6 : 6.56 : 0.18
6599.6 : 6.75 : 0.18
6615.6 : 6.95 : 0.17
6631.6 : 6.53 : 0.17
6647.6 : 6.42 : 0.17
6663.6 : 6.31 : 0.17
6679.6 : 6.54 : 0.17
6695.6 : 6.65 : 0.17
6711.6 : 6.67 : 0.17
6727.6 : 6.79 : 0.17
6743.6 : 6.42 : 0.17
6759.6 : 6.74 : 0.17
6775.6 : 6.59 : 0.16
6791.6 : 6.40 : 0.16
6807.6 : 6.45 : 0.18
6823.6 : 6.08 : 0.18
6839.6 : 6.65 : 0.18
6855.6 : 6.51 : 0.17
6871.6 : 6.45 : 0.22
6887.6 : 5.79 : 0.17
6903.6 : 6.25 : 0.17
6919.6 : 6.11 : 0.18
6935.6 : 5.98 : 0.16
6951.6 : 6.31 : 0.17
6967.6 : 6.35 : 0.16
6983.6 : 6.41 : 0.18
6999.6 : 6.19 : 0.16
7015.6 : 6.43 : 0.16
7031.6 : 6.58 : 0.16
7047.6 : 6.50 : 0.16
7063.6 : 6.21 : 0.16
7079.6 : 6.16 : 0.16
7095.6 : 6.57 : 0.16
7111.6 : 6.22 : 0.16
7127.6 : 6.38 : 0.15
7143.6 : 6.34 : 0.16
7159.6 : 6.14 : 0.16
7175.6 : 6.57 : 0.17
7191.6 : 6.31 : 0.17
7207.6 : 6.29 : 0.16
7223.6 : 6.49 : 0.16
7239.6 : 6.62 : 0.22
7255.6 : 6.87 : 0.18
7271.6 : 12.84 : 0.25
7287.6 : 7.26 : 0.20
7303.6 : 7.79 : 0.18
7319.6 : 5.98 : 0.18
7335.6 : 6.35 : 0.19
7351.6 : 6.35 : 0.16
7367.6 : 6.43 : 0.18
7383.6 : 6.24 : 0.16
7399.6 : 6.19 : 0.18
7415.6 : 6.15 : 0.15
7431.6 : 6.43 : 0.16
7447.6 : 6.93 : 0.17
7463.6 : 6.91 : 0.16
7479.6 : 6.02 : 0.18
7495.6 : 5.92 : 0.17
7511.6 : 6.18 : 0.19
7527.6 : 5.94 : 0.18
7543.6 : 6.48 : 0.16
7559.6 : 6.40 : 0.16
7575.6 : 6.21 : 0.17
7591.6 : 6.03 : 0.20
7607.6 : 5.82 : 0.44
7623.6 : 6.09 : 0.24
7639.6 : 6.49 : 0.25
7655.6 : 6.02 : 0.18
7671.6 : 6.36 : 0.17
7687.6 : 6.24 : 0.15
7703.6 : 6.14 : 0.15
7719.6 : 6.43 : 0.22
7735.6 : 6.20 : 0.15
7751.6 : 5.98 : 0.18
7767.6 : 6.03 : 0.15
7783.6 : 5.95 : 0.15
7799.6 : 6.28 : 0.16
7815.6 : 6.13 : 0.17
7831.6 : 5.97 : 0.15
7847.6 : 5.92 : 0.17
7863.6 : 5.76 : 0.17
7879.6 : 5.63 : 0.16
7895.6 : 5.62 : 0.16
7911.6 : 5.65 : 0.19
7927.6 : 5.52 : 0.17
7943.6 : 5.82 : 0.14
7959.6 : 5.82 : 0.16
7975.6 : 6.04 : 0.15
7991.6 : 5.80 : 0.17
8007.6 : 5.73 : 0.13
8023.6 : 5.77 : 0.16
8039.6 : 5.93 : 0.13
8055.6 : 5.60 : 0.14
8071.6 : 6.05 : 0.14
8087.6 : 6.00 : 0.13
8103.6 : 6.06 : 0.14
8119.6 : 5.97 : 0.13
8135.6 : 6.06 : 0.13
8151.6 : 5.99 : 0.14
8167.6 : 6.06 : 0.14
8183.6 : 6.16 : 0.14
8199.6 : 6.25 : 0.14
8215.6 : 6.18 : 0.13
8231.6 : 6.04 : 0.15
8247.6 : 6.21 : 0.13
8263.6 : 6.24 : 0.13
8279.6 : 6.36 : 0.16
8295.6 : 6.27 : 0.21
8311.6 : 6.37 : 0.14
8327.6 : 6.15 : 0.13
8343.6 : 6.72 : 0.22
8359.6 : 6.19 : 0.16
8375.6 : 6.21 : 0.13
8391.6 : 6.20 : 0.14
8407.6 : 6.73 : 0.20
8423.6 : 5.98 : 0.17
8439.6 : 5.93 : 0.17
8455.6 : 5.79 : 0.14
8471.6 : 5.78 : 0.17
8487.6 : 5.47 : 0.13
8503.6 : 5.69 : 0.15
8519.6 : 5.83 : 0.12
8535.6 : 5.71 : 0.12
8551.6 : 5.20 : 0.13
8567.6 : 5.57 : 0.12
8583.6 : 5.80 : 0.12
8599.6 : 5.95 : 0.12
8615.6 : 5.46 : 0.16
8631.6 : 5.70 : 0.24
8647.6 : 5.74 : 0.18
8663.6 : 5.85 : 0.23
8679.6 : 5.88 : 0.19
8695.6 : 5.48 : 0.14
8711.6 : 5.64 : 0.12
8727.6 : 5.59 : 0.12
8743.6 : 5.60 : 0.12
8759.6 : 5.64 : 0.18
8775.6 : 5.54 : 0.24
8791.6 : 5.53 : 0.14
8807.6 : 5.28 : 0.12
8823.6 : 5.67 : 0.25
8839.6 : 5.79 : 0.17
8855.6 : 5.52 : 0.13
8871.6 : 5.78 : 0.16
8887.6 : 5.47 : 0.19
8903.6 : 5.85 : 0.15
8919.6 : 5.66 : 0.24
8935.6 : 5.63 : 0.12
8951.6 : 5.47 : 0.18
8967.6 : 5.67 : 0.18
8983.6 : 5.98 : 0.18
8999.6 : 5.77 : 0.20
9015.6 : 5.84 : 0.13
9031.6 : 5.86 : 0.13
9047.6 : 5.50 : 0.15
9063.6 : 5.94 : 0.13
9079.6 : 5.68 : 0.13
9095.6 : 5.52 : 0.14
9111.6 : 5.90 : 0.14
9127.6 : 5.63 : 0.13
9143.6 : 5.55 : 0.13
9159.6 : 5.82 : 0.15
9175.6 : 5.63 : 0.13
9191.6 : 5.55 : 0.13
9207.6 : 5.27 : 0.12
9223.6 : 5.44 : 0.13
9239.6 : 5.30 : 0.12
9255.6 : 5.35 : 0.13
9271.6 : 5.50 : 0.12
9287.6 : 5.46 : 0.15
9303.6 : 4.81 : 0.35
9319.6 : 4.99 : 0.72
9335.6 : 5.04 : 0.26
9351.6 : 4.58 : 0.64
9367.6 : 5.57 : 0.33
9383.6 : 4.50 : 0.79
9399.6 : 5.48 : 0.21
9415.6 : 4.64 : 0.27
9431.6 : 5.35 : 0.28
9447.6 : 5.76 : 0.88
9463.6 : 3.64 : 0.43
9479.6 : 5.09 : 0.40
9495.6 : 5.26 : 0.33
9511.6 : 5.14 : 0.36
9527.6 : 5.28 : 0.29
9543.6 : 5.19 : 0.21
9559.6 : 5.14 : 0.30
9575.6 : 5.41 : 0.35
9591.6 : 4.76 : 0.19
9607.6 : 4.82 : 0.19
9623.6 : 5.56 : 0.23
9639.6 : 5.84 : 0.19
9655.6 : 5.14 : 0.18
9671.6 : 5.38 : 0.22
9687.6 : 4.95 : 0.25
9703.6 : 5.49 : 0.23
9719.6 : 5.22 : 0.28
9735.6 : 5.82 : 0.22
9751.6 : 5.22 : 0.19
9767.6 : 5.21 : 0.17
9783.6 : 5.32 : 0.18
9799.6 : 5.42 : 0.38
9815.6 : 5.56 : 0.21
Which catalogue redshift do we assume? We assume 0.108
